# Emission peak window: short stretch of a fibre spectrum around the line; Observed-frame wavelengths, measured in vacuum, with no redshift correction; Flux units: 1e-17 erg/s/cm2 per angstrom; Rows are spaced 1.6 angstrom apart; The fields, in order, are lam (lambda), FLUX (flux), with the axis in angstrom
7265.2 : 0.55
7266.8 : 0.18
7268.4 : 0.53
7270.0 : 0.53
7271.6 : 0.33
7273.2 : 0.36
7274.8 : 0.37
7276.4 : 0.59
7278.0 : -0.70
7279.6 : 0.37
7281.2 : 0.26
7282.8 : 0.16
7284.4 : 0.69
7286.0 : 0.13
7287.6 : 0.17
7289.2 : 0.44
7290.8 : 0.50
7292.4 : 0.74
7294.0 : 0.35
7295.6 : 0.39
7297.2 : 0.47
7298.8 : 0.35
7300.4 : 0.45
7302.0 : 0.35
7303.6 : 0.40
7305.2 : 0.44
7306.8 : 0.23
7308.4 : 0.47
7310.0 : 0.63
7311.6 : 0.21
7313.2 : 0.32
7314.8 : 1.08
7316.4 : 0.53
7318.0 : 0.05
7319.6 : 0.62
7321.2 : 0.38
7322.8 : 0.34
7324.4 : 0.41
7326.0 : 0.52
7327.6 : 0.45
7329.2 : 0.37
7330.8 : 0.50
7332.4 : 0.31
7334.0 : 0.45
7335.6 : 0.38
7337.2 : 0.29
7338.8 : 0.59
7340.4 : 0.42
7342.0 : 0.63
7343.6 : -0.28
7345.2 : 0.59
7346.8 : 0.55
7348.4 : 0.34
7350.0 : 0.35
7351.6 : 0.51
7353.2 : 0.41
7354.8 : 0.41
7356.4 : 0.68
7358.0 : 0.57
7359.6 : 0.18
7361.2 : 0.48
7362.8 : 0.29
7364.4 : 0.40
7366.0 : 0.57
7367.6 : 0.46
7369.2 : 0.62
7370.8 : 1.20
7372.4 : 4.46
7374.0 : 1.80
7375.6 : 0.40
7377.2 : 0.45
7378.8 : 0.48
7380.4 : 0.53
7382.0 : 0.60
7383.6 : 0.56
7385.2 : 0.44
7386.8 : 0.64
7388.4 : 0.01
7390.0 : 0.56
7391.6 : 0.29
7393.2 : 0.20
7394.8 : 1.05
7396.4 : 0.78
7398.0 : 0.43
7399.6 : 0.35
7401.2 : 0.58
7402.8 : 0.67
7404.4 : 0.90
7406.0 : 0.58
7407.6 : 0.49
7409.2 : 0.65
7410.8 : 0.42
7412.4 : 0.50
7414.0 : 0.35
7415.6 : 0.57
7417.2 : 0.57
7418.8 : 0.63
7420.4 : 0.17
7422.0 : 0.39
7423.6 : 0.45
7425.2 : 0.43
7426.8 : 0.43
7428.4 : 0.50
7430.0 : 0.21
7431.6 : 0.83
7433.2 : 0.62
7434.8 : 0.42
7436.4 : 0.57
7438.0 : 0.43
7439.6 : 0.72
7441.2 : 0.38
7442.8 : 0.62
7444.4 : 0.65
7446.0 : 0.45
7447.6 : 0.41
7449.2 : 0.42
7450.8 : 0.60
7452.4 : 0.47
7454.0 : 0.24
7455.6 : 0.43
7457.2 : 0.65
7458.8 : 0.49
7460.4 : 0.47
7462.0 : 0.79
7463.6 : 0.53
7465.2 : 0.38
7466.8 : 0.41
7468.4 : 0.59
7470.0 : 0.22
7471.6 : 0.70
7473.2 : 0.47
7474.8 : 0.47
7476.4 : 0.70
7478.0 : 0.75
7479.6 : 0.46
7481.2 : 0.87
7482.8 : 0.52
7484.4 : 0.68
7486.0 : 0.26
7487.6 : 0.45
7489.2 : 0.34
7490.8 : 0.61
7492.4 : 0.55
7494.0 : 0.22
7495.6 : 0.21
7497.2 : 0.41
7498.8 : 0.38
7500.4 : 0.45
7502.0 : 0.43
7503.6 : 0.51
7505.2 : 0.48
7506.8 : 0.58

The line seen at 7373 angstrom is H-alpha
